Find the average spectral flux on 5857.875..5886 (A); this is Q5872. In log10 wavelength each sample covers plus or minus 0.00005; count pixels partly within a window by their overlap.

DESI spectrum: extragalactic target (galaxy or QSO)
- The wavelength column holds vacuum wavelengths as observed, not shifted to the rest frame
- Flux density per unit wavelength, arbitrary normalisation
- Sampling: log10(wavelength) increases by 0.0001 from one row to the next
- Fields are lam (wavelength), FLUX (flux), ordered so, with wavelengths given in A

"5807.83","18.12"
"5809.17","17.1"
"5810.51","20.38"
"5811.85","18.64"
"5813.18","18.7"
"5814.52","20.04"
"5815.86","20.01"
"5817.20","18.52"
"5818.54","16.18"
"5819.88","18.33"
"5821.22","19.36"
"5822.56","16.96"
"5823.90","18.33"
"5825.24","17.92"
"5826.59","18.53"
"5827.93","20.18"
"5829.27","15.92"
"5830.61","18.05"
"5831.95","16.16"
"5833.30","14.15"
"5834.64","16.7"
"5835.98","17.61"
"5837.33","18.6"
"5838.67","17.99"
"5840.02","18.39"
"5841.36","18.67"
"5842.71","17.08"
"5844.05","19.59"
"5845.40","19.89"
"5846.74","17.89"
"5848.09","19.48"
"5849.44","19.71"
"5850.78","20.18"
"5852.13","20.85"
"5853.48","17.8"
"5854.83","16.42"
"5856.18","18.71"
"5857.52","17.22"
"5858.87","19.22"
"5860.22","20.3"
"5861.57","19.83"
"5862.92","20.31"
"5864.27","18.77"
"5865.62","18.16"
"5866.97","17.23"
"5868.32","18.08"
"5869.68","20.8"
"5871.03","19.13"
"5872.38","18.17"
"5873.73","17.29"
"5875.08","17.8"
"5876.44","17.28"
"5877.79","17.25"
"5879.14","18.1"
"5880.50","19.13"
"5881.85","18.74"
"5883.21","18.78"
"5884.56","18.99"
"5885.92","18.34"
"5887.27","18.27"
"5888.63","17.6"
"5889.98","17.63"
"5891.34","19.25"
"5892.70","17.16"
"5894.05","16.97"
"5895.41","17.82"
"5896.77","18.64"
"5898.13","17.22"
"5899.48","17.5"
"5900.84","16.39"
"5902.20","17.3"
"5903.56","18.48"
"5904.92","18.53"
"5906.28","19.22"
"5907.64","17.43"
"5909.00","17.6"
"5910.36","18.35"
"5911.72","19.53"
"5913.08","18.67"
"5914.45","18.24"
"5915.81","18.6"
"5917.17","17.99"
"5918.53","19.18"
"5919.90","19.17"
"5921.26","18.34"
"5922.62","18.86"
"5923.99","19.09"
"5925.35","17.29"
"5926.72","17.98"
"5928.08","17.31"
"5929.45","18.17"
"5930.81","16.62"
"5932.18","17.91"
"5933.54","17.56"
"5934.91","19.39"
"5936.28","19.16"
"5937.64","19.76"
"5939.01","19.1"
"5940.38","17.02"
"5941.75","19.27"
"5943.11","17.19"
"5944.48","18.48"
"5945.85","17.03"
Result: 18.6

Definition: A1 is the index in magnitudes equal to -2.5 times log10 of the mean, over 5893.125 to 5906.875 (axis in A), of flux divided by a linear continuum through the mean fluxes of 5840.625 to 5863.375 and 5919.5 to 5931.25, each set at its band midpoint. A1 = 0.04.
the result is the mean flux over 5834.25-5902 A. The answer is 18.4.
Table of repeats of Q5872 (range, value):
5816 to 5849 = 18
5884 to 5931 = 18.1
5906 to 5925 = 18.6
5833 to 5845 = 17.8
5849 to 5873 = 18.9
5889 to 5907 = 17.9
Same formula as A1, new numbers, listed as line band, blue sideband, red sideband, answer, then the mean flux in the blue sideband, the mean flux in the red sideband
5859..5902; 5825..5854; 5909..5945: 0.00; 18.2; 18.4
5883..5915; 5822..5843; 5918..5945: 0.00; 17.6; 18.3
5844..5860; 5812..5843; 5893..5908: -0.06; 18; 17.8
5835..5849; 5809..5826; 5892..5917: -0.01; 18.5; 18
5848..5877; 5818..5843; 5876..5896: -0.05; 17.7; 18.1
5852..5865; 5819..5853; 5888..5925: -0.04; 18.2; 18.2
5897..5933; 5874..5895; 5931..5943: 0.01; 18.1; 18.5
